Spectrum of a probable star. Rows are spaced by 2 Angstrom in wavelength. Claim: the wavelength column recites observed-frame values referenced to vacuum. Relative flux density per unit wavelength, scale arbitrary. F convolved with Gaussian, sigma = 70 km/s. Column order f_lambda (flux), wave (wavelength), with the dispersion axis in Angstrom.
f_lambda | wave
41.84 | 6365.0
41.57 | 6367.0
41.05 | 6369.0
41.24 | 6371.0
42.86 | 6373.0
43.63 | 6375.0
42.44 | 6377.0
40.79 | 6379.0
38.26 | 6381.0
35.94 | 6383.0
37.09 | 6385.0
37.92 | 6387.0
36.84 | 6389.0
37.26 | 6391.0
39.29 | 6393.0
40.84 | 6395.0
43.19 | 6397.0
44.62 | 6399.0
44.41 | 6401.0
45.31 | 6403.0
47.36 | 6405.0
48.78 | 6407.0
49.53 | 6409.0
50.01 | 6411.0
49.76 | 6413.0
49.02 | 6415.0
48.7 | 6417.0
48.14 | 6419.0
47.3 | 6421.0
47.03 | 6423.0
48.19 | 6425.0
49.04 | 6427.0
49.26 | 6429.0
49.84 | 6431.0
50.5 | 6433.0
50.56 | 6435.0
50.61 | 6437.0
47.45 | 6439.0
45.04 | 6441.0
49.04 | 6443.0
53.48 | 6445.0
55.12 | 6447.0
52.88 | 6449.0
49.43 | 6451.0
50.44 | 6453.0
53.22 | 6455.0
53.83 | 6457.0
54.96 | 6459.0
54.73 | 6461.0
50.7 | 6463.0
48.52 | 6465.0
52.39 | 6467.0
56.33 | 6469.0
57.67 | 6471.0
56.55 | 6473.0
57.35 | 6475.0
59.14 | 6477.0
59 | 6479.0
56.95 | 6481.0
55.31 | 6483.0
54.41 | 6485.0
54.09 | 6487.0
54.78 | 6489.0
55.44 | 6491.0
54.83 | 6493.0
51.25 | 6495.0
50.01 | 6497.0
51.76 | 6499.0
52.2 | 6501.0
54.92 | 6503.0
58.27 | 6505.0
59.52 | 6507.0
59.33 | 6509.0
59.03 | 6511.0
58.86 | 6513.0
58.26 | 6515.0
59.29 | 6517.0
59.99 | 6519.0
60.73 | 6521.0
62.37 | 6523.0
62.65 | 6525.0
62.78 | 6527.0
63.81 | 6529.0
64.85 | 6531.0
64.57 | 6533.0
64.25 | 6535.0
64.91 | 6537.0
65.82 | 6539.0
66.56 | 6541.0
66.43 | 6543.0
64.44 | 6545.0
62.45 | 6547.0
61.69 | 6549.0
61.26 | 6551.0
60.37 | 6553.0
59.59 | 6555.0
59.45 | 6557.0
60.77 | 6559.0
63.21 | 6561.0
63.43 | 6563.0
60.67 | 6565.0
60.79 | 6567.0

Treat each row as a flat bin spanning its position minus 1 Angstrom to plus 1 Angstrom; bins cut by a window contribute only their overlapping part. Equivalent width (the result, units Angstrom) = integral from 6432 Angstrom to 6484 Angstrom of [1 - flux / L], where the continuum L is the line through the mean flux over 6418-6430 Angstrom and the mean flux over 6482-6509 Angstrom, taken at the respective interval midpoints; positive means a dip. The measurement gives -1.9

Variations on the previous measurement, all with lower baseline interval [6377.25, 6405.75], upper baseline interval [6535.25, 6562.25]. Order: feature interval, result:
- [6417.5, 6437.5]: -1.43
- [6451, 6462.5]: -0.71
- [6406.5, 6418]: -1.52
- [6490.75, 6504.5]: 0.66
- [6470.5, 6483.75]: -1.18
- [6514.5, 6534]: -0.85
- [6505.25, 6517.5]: -0.30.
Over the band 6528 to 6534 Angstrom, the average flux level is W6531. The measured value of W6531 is 64.4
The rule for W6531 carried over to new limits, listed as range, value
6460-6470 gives 52.5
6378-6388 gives 38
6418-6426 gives 47.7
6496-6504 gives 52.2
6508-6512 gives 59.2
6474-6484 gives 57.5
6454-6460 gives 54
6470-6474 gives 57.1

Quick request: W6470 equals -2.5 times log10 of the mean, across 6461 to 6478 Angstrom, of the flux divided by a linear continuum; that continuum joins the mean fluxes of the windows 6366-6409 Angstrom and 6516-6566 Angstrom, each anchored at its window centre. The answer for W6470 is -0.04 mag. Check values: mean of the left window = 41.6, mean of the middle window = 54.8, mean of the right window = 62.7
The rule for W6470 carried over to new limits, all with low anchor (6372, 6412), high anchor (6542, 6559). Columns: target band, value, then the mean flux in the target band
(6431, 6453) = -0.04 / 50.4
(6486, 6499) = 0.03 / 53.3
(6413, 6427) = -0.06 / 48.3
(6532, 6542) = -0.09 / 65.2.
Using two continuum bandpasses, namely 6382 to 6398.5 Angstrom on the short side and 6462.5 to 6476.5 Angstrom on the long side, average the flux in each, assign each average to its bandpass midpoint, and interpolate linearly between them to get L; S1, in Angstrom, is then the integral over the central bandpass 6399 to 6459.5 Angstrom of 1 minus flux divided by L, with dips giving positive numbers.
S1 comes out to -4.1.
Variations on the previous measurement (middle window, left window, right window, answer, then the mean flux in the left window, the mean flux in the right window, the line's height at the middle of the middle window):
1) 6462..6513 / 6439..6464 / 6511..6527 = 0.9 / 51.7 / 60.4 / 56.3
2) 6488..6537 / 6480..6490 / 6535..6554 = 0.5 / 55.1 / 63.8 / 59.1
